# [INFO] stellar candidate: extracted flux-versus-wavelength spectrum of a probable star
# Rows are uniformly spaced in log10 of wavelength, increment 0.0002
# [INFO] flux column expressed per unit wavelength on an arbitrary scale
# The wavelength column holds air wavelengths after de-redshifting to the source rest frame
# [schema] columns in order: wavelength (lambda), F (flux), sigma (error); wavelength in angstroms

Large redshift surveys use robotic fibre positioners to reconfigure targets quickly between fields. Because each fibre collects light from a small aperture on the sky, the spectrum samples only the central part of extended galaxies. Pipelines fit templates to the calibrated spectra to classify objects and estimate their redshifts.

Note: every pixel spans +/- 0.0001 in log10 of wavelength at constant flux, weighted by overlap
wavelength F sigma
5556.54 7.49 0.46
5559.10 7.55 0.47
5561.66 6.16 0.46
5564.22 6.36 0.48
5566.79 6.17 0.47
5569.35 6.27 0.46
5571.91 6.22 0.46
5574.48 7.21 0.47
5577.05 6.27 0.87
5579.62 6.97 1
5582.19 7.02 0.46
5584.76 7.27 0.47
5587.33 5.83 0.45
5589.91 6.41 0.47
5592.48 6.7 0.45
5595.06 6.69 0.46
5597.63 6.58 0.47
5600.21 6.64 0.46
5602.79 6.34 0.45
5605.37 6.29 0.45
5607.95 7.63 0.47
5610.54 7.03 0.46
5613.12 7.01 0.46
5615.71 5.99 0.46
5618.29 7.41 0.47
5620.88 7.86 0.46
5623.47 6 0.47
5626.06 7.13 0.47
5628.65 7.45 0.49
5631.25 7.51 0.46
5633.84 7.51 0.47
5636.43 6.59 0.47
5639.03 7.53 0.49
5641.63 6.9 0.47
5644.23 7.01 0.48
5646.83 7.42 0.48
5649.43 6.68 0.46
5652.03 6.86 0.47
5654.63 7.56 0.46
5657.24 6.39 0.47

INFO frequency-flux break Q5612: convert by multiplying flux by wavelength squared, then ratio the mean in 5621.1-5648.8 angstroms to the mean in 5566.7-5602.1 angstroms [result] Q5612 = 1.10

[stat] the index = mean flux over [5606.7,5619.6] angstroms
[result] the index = 7.01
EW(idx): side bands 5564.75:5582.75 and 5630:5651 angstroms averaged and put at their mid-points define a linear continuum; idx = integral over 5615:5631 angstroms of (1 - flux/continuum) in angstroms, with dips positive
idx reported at -0.1 angstroms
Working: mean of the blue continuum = 6.56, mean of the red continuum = 7.14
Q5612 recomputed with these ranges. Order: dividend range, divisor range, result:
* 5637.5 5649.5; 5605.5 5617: 1.05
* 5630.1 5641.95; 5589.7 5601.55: 1.11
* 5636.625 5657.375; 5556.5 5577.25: 1.10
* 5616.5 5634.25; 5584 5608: 1.11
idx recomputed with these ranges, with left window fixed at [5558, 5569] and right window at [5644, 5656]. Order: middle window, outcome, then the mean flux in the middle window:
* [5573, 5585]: -0.5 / 6.91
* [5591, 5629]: 0.0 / 6.83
